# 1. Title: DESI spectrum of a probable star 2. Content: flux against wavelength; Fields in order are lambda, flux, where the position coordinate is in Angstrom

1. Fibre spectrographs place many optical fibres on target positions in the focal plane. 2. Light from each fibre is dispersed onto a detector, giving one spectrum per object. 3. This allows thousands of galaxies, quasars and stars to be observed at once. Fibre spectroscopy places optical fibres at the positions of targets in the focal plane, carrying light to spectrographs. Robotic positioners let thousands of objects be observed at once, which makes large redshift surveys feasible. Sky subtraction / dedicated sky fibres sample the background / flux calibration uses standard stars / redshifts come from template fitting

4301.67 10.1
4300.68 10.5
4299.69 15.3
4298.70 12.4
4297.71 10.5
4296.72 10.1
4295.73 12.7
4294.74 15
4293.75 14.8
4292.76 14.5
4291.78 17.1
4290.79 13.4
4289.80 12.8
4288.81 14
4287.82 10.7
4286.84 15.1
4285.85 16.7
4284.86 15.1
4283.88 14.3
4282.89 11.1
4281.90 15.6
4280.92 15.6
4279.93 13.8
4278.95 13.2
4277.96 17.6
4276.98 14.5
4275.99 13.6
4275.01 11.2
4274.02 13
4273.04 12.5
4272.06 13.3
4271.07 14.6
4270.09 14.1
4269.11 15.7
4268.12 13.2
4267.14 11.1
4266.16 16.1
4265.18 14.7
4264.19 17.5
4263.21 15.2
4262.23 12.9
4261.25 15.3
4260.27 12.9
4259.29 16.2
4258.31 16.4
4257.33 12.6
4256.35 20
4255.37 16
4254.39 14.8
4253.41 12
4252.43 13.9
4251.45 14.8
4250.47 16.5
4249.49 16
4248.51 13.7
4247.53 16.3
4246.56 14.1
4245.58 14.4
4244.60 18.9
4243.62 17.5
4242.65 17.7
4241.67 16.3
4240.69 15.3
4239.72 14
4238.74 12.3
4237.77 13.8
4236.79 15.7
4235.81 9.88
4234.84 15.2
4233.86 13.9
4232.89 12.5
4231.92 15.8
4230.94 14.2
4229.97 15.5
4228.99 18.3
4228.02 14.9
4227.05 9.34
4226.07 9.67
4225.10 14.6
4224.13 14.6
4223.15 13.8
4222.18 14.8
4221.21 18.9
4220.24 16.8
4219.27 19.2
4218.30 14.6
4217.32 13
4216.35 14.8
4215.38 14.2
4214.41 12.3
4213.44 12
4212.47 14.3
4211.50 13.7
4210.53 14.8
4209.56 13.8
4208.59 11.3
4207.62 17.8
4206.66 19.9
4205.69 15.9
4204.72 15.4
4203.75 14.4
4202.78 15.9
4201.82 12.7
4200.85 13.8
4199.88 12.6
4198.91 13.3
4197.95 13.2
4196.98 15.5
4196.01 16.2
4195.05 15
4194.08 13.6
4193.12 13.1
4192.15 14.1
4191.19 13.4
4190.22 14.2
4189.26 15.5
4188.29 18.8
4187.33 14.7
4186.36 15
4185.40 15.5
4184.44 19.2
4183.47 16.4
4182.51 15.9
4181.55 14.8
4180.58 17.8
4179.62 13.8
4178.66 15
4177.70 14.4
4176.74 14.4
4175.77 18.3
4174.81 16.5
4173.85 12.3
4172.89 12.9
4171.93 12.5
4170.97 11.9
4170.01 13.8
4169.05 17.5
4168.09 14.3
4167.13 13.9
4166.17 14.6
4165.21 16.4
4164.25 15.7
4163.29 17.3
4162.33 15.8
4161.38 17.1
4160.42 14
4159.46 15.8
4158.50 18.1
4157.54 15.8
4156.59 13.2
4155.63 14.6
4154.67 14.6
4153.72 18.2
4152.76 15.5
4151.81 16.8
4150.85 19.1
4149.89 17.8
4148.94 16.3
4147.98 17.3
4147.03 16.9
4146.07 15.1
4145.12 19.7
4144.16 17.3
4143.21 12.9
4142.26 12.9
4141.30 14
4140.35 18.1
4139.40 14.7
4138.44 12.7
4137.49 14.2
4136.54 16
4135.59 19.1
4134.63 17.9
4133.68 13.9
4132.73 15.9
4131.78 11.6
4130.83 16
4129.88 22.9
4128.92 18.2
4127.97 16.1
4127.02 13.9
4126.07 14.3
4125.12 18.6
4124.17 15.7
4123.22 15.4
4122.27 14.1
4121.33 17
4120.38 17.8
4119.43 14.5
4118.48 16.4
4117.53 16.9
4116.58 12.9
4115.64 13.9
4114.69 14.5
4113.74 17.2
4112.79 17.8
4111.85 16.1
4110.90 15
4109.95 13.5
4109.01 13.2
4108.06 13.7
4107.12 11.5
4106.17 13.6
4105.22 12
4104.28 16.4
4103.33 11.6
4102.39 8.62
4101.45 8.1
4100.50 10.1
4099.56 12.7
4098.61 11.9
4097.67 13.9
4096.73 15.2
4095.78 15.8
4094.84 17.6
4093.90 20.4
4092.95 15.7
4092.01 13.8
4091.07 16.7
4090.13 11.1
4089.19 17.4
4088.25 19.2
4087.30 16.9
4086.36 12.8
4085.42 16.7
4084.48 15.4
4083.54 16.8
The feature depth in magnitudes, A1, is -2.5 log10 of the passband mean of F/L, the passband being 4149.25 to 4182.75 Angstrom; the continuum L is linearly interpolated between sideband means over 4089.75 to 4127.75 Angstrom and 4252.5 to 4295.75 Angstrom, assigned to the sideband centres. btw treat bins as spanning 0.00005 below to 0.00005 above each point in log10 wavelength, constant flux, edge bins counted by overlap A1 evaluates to -0.07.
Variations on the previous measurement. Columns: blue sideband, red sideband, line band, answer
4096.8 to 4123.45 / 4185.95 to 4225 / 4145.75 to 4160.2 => -0.141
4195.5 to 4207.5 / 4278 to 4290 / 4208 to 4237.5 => 0.042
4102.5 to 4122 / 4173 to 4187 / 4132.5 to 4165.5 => -0.060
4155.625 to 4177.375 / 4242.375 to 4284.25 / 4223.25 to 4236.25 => 0.085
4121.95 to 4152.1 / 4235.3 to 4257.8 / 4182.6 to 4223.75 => 0.038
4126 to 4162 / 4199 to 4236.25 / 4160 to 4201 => 0.019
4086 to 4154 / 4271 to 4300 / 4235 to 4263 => -0.067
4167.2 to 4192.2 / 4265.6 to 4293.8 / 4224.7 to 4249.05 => -0.003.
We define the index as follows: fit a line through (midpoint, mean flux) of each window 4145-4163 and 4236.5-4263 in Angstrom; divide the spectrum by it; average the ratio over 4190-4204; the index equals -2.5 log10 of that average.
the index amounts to 0.13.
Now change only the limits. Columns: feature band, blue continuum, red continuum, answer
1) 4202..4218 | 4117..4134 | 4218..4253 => 0.05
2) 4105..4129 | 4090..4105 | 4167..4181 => -0.09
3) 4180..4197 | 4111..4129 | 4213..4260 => -0.02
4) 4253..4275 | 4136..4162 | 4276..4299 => -0.02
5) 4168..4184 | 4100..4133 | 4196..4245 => -0.01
